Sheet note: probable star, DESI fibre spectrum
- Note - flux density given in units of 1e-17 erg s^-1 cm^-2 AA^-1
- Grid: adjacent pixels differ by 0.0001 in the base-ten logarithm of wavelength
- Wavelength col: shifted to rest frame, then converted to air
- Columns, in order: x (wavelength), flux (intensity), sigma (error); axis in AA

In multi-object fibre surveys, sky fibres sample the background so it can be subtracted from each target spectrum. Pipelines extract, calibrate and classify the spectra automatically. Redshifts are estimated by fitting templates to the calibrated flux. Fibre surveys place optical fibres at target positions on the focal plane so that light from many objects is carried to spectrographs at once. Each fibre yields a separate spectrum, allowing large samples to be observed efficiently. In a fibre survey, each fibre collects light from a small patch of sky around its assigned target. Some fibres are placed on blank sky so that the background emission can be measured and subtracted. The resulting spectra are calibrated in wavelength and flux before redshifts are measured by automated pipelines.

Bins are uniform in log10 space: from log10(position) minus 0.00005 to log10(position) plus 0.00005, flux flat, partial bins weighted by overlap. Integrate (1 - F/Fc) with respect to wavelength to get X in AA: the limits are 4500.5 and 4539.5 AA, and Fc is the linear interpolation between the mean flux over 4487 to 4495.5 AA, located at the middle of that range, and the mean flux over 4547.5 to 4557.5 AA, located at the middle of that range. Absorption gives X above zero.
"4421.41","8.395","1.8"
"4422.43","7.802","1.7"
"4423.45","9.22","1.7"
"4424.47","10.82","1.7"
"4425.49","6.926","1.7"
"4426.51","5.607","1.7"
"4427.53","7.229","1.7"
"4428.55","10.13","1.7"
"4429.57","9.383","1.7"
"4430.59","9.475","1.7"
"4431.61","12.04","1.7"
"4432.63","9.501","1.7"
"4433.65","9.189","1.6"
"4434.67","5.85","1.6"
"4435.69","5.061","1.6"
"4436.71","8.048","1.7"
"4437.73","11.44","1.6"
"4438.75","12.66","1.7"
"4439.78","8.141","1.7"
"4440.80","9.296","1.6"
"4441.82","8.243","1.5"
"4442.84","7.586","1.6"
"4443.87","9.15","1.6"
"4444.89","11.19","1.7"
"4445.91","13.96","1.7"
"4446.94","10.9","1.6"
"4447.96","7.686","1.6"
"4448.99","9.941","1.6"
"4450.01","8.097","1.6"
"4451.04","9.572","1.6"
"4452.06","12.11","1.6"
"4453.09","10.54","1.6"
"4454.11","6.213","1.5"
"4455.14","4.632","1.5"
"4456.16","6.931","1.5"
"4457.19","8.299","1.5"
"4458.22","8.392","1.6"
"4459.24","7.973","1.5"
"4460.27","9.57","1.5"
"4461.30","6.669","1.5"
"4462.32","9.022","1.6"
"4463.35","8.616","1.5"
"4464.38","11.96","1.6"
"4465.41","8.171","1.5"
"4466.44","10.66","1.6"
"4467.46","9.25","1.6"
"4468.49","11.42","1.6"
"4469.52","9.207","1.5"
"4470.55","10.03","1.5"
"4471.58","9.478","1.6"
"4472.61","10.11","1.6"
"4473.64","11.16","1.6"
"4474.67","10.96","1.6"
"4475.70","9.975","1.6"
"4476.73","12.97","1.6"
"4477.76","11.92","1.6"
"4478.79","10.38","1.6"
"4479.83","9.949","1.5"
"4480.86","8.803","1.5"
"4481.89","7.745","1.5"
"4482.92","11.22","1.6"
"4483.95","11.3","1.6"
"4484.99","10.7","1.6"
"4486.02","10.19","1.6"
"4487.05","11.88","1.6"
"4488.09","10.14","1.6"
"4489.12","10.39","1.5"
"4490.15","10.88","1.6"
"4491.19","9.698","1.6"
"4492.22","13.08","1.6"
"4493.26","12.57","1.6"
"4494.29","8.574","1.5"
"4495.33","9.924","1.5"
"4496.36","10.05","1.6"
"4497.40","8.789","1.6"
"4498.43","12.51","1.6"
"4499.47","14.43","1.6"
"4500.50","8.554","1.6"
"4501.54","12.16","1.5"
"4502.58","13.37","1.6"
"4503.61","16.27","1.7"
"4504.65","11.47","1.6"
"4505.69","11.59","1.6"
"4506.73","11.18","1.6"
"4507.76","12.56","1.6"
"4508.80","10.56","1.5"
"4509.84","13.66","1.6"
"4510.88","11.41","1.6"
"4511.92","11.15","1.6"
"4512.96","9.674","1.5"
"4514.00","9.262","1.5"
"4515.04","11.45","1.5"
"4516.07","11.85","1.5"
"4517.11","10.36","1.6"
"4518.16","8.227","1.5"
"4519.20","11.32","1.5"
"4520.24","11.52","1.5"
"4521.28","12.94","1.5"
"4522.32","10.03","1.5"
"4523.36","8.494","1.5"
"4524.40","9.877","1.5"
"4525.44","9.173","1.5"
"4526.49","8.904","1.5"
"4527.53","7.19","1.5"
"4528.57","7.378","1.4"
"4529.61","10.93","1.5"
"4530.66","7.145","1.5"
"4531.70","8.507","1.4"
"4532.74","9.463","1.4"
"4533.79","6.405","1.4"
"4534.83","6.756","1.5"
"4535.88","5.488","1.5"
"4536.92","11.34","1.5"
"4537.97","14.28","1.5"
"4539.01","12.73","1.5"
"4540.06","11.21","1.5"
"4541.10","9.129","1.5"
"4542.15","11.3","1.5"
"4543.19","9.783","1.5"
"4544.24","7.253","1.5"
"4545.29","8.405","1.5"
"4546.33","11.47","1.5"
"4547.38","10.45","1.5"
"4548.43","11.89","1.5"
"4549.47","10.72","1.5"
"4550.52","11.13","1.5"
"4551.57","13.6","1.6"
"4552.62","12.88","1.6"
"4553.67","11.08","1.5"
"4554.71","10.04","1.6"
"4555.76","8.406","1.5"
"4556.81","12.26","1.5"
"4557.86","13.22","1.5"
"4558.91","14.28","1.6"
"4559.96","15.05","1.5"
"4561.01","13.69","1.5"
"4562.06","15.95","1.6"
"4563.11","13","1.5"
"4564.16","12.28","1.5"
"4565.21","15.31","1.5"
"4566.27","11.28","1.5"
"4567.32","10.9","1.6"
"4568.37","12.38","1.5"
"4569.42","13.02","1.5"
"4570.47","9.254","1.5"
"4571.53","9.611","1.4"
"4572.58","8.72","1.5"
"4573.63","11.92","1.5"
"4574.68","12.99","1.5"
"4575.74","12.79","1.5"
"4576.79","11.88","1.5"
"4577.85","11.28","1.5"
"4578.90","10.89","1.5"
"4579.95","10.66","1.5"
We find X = 2.2 AA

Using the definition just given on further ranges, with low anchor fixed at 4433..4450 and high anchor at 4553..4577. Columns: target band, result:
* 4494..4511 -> -1.5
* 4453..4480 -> 1.2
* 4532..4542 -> 1.6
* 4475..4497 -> -0.6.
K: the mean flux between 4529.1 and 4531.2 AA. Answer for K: 9.01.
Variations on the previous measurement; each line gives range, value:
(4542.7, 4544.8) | 8.47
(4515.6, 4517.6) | 11.1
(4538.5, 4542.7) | 11.1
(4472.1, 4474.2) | 10.6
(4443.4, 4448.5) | 10.6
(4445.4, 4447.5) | 12.3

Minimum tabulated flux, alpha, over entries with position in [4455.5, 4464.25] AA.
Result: 6.669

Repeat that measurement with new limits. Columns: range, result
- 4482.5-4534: 6.405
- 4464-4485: 7.745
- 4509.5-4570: 5.488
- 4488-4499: 8.574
